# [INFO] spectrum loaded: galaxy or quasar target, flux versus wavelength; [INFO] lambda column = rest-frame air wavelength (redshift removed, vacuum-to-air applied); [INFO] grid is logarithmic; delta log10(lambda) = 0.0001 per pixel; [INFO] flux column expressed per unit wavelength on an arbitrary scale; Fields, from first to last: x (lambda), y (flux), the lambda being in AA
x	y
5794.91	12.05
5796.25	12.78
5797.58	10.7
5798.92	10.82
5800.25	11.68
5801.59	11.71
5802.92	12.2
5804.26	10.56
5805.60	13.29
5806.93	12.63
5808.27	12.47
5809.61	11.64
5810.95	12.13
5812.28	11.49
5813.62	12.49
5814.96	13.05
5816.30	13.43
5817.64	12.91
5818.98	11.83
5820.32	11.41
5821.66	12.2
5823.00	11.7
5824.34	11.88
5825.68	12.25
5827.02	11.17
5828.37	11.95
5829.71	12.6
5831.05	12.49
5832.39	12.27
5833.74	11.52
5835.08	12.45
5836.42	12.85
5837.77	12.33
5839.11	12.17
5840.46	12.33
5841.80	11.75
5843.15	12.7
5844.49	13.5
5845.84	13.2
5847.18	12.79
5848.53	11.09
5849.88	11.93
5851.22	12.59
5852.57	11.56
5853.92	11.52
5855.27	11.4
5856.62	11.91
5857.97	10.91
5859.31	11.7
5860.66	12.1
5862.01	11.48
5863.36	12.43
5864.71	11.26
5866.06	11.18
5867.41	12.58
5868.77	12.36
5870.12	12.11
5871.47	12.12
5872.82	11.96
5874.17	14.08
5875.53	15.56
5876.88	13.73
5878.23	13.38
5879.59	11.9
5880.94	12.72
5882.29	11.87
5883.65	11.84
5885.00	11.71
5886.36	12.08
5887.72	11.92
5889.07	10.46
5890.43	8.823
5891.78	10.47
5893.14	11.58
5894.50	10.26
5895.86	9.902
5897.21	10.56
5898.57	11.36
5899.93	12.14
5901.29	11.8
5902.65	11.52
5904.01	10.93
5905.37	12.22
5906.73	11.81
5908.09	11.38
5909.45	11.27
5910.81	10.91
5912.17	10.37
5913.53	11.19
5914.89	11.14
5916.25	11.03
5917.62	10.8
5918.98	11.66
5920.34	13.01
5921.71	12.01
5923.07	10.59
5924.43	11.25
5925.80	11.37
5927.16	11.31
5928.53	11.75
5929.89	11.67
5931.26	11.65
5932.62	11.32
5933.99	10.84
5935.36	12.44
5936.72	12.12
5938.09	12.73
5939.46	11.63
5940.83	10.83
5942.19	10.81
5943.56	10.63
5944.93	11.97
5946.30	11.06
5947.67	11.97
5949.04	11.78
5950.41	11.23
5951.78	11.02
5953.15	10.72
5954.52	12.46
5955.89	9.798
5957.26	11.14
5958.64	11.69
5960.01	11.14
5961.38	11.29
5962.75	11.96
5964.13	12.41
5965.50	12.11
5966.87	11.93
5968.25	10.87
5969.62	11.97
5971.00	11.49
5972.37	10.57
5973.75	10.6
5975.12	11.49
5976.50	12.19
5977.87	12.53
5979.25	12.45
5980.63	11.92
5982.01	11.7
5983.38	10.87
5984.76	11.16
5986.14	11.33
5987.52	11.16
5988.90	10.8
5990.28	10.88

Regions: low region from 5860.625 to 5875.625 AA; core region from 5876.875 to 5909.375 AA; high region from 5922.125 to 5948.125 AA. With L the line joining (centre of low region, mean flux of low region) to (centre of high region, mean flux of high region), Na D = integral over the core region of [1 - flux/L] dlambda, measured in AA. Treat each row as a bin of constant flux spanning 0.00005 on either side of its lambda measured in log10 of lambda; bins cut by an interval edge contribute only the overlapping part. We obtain 1.5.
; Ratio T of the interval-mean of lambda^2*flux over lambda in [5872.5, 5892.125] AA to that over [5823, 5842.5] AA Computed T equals 1.02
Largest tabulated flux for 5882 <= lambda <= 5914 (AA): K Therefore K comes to 12.22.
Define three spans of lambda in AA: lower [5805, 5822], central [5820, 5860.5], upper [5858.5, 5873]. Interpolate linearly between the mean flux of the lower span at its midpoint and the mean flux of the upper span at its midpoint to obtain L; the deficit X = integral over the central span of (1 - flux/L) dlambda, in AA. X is 0.2 AA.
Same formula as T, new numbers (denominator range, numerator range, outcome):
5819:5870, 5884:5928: 0.95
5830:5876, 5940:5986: 0.97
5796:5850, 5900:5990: 0.98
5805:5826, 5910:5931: 0.96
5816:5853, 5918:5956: 0.97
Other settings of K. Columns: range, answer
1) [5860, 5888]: 15.56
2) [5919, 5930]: 13.01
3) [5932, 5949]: 12.73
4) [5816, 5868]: 13.5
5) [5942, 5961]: 12.46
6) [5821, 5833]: 12.6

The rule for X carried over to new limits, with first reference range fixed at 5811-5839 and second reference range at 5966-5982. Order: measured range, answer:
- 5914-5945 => 0.8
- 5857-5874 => 0.2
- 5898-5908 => 0.2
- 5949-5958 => 0.5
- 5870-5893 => -0.3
